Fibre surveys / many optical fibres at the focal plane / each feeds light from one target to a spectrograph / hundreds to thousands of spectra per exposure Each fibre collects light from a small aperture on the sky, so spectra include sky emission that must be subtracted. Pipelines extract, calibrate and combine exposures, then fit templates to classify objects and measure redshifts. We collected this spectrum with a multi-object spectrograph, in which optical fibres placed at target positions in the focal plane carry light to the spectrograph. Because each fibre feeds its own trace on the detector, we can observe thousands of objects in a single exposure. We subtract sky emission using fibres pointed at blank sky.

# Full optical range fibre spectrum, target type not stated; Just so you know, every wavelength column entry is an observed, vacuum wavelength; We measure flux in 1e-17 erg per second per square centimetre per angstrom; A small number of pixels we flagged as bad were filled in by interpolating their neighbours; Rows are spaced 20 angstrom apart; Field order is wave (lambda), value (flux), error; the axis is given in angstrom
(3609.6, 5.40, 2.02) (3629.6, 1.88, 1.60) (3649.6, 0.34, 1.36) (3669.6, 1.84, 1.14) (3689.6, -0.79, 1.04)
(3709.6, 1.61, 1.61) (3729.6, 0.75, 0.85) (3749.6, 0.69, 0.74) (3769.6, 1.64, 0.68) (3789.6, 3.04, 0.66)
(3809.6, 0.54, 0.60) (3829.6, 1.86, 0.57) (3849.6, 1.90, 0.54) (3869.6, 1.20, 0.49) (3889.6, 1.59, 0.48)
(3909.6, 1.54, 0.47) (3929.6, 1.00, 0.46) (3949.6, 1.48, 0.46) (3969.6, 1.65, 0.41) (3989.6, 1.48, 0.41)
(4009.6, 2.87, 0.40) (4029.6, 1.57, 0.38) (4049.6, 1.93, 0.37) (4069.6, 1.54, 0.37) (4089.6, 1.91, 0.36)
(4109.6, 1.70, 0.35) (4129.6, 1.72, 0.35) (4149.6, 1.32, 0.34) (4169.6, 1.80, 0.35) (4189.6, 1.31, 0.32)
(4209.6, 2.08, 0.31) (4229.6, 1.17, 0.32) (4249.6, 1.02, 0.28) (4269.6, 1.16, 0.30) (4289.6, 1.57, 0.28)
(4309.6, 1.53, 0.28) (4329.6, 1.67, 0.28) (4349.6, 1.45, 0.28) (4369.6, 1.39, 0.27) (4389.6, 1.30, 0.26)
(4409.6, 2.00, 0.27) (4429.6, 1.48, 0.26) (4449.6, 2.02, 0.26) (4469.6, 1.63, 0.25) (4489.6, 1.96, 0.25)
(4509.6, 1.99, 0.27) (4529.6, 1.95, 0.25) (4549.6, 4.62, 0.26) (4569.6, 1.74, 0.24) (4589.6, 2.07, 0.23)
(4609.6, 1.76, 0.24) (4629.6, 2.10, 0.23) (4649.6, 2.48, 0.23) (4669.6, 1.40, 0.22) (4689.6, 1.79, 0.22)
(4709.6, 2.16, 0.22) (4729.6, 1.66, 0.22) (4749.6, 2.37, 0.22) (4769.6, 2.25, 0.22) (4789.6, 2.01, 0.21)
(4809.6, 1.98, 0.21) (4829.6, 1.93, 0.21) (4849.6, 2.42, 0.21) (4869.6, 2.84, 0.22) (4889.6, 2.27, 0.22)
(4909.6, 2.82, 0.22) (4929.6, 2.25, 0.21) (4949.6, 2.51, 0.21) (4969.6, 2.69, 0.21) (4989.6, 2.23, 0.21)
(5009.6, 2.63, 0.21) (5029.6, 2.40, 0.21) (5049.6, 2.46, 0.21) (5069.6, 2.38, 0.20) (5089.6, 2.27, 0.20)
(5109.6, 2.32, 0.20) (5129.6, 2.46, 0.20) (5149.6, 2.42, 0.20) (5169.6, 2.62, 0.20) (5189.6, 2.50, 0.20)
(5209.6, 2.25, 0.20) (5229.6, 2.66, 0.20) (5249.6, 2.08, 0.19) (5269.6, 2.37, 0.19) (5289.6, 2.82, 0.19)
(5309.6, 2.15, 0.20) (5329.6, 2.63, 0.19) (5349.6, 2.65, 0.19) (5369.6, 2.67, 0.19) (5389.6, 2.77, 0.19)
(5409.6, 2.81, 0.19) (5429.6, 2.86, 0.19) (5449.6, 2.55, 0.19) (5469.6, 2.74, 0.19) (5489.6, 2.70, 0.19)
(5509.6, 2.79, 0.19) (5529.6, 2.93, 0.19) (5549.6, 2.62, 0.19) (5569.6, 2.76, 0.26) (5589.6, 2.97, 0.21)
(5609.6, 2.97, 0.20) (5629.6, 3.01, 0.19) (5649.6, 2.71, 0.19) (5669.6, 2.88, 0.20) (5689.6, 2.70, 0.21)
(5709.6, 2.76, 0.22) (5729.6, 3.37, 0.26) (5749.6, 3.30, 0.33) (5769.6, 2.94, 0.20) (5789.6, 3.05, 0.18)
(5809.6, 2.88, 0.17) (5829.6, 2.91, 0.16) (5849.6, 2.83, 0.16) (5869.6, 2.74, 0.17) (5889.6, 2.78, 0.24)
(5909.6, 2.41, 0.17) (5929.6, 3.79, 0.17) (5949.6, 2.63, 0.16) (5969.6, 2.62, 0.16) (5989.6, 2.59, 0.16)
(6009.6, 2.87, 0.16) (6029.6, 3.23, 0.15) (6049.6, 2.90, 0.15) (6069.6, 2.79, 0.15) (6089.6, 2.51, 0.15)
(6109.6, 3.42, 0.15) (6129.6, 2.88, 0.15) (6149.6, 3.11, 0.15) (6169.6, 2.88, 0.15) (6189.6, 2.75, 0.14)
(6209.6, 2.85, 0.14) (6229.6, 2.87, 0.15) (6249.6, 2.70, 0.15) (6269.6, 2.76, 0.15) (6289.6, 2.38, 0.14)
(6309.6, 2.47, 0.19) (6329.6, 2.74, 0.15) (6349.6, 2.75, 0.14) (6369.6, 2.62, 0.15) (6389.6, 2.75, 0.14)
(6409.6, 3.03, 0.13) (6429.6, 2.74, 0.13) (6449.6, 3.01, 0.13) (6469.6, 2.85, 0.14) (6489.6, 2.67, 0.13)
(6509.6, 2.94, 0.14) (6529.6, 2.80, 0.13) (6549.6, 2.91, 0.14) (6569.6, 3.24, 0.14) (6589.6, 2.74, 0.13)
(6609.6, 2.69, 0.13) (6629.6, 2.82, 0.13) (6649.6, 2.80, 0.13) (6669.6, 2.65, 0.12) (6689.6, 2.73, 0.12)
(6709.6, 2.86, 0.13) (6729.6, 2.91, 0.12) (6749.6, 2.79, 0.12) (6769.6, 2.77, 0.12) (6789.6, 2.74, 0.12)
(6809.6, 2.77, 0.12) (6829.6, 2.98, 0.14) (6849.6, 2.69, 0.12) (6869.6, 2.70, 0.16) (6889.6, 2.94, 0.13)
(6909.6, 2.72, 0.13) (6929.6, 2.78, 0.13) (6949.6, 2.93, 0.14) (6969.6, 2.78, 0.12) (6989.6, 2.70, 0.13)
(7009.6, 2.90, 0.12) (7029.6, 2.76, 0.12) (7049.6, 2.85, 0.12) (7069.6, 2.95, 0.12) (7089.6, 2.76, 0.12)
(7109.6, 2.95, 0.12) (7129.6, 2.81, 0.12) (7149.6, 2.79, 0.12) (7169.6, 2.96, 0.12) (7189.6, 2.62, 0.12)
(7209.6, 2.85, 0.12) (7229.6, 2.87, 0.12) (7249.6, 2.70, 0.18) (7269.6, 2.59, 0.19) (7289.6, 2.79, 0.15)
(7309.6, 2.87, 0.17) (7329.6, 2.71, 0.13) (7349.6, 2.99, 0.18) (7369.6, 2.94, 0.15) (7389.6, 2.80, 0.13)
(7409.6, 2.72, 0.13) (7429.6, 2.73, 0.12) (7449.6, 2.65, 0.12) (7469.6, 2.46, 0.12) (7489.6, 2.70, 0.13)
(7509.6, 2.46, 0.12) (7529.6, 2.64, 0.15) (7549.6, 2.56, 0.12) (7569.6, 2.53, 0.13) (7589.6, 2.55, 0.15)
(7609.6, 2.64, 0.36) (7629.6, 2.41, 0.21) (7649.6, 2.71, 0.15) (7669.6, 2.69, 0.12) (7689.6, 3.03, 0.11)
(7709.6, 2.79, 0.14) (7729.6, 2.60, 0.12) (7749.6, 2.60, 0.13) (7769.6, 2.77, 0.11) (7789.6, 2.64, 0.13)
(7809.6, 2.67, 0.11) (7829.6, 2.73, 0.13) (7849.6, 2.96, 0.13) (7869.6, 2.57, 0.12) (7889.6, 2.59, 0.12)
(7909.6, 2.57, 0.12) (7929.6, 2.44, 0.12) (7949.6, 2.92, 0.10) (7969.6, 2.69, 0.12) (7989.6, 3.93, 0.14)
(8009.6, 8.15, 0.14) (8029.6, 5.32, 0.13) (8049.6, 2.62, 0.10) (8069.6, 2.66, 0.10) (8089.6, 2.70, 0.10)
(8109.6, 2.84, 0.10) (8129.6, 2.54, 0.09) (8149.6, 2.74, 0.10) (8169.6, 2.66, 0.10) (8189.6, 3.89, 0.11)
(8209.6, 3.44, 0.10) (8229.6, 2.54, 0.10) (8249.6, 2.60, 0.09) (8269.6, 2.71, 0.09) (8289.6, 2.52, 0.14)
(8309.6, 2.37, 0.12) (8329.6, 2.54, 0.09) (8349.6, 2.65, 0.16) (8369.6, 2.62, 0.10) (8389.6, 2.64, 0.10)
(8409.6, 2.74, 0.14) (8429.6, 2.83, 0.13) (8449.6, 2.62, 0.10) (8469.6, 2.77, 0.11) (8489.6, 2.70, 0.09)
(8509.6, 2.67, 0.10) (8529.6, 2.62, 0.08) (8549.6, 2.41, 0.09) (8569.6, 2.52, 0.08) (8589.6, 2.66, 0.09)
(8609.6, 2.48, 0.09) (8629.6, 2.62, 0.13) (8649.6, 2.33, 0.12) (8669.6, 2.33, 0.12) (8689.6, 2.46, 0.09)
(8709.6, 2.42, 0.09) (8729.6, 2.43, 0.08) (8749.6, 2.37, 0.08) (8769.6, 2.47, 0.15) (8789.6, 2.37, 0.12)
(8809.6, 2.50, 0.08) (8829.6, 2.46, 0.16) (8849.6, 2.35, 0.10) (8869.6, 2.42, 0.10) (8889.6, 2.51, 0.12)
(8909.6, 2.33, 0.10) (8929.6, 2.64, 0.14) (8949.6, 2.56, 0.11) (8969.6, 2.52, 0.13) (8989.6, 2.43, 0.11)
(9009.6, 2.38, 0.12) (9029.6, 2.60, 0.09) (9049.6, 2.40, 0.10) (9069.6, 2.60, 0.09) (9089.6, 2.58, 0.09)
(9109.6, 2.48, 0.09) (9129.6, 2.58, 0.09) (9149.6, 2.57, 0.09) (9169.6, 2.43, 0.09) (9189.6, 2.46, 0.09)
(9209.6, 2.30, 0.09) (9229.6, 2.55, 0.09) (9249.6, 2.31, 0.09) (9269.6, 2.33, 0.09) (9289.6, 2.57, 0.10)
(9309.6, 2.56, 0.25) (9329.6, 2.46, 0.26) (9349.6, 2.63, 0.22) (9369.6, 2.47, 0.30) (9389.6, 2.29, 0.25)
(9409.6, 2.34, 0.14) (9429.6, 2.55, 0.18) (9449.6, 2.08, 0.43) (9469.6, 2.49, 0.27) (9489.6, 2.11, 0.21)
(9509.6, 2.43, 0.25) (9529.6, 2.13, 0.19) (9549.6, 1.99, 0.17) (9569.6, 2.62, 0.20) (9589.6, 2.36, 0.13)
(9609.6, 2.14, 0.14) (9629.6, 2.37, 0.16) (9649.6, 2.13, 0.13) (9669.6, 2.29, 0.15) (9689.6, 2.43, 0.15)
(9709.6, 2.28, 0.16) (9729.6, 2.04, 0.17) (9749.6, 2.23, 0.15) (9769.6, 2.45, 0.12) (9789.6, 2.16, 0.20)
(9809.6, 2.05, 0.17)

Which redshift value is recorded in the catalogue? 0.22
